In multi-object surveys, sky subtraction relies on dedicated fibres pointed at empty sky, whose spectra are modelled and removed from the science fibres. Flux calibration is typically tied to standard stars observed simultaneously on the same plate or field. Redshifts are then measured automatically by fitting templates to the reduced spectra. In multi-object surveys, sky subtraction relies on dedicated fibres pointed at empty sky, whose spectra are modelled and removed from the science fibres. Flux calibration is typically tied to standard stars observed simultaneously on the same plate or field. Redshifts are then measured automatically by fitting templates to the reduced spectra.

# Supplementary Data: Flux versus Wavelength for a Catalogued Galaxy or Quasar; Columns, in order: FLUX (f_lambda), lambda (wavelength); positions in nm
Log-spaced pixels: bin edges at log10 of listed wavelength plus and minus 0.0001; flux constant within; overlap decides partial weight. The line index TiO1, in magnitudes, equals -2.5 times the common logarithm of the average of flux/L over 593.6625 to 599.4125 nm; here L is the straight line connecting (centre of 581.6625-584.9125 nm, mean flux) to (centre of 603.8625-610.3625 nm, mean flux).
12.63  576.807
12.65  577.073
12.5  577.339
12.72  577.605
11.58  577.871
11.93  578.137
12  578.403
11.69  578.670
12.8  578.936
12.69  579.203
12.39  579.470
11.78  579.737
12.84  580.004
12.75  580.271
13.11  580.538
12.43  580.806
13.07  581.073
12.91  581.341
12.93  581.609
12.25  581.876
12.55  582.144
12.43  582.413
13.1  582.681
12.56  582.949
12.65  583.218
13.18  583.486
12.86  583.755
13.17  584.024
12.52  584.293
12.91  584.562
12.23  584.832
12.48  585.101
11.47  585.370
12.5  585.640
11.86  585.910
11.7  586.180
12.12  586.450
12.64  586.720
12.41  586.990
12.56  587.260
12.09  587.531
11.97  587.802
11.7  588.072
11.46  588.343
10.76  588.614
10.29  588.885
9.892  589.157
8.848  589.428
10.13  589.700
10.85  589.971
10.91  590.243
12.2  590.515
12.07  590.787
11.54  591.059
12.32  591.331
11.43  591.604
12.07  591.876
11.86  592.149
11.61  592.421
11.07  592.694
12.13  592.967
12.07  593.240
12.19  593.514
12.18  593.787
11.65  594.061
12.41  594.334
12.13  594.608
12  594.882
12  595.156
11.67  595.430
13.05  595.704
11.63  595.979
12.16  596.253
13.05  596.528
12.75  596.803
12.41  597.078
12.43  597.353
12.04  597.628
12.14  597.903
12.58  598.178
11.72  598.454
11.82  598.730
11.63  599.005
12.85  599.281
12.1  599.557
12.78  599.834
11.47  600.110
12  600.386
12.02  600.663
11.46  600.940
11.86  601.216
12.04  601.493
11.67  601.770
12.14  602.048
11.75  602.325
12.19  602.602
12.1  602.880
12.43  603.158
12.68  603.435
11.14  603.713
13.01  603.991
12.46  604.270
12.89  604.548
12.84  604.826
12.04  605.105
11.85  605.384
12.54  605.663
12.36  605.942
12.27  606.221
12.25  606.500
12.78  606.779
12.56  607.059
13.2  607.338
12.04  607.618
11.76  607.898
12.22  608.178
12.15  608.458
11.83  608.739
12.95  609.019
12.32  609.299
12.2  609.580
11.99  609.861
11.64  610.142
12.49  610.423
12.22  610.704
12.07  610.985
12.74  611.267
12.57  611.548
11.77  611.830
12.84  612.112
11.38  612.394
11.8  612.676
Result 0.03 mag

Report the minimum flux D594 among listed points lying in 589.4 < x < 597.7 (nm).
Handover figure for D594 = 8.848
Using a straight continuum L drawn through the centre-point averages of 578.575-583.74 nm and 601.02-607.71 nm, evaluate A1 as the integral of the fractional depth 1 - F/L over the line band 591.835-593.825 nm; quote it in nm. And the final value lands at 0.09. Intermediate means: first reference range 12.7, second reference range 12.3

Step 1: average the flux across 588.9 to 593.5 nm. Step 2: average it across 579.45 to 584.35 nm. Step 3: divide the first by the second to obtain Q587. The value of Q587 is 0.9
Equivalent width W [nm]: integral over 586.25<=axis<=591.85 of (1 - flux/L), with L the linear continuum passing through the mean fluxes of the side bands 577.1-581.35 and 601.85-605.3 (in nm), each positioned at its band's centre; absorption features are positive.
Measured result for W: 0.43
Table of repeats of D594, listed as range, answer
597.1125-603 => 11.46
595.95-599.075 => 11.63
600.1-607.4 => 11.14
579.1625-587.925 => 11.47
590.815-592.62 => 11.43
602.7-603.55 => 12.1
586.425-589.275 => 9.892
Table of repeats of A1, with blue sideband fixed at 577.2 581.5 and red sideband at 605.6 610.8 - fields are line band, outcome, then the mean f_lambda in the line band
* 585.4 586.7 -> 0.04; 12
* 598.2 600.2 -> 0.04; 12.1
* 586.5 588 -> 0.01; 12.3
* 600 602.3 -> 0.09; 11.8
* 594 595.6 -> 0.05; 12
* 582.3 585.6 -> -0.05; 12.6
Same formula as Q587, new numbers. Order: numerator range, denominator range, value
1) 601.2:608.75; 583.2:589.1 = 1.01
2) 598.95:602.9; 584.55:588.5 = 0.99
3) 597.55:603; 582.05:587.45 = 0.96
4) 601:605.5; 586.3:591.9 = 1.07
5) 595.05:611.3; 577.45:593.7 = 1.01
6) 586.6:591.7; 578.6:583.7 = 0.90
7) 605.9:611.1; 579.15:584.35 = 0.97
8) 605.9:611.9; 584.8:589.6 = 1.06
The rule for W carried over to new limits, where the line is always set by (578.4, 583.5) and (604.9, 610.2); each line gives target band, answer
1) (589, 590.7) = 0.27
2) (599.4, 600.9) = 0.04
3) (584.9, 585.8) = 0.03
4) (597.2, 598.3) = 0.01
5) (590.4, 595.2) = 0.20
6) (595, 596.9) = 0.02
